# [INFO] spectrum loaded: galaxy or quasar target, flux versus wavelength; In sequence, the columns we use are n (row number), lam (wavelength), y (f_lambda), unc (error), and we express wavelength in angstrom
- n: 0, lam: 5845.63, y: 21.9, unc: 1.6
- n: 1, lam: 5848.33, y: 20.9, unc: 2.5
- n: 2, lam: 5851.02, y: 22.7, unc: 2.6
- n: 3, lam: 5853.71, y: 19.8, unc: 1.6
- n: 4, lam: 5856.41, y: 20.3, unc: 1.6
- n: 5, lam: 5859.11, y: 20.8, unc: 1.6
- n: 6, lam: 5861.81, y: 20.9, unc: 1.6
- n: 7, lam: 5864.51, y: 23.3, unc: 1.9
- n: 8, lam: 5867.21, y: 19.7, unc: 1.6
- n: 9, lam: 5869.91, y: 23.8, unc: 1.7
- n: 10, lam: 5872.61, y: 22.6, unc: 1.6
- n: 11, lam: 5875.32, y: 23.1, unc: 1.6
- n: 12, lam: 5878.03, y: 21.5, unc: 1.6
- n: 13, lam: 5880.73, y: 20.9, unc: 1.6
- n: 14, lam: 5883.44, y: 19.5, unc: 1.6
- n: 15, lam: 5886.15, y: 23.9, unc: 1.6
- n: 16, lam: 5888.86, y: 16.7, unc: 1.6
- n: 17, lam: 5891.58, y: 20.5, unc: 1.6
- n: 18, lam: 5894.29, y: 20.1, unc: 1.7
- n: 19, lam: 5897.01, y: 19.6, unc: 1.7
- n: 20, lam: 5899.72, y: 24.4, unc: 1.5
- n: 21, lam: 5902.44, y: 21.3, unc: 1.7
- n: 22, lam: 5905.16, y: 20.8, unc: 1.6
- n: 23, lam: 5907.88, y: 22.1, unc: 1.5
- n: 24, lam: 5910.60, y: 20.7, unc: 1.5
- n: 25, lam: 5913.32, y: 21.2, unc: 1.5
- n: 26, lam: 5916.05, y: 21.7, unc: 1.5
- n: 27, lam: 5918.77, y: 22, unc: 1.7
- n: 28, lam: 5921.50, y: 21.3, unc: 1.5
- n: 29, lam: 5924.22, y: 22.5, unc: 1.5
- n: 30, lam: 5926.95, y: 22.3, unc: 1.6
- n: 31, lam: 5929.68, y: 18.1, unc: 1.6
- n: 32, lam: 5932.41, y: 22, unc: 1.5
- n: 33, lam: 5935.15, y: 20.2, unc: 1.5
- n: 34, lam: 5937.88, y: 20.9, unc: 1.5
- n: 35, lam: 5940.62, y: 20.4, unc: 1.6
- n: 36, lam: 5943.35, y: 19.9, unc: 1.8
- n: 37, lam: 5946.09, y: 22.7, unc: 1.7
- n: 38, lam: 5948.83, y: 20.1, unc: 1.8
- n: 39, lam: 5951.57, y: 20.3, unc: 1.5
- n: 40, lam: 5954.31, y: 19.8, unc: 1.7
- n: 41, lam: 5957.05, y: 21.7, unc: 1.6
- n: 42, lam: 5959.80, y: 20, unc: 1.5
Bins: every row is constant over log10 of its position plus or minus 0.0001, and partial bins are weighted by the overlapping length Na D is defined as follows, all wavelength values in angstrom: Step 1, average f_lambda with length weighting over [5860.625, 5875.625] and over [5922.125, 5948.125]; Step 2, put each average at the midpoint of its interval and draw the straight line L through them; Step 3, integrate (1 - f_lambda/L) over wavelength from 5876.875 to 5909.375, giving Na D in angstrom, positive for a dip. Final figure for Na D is 1.2 angstrom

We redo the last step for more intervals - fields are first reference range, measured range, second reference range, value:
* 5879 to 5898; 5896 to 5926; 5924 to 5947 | -1.61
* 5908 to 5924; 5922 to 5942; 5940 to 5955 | 0.11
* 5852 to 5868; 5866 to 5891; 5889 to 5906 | -0.53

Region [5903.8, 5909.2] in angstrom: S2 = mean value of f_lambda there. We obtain 21.4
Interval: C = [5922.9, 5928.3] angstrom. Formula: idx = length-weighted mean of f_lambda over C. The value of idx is 22.4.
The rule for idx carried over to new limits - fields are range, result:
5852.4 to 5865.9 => 21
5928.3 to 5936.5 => 20.1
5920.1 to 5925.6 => 21.9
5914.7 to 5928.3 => 22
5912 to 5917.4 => 21.4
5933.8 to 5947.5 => 20.8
